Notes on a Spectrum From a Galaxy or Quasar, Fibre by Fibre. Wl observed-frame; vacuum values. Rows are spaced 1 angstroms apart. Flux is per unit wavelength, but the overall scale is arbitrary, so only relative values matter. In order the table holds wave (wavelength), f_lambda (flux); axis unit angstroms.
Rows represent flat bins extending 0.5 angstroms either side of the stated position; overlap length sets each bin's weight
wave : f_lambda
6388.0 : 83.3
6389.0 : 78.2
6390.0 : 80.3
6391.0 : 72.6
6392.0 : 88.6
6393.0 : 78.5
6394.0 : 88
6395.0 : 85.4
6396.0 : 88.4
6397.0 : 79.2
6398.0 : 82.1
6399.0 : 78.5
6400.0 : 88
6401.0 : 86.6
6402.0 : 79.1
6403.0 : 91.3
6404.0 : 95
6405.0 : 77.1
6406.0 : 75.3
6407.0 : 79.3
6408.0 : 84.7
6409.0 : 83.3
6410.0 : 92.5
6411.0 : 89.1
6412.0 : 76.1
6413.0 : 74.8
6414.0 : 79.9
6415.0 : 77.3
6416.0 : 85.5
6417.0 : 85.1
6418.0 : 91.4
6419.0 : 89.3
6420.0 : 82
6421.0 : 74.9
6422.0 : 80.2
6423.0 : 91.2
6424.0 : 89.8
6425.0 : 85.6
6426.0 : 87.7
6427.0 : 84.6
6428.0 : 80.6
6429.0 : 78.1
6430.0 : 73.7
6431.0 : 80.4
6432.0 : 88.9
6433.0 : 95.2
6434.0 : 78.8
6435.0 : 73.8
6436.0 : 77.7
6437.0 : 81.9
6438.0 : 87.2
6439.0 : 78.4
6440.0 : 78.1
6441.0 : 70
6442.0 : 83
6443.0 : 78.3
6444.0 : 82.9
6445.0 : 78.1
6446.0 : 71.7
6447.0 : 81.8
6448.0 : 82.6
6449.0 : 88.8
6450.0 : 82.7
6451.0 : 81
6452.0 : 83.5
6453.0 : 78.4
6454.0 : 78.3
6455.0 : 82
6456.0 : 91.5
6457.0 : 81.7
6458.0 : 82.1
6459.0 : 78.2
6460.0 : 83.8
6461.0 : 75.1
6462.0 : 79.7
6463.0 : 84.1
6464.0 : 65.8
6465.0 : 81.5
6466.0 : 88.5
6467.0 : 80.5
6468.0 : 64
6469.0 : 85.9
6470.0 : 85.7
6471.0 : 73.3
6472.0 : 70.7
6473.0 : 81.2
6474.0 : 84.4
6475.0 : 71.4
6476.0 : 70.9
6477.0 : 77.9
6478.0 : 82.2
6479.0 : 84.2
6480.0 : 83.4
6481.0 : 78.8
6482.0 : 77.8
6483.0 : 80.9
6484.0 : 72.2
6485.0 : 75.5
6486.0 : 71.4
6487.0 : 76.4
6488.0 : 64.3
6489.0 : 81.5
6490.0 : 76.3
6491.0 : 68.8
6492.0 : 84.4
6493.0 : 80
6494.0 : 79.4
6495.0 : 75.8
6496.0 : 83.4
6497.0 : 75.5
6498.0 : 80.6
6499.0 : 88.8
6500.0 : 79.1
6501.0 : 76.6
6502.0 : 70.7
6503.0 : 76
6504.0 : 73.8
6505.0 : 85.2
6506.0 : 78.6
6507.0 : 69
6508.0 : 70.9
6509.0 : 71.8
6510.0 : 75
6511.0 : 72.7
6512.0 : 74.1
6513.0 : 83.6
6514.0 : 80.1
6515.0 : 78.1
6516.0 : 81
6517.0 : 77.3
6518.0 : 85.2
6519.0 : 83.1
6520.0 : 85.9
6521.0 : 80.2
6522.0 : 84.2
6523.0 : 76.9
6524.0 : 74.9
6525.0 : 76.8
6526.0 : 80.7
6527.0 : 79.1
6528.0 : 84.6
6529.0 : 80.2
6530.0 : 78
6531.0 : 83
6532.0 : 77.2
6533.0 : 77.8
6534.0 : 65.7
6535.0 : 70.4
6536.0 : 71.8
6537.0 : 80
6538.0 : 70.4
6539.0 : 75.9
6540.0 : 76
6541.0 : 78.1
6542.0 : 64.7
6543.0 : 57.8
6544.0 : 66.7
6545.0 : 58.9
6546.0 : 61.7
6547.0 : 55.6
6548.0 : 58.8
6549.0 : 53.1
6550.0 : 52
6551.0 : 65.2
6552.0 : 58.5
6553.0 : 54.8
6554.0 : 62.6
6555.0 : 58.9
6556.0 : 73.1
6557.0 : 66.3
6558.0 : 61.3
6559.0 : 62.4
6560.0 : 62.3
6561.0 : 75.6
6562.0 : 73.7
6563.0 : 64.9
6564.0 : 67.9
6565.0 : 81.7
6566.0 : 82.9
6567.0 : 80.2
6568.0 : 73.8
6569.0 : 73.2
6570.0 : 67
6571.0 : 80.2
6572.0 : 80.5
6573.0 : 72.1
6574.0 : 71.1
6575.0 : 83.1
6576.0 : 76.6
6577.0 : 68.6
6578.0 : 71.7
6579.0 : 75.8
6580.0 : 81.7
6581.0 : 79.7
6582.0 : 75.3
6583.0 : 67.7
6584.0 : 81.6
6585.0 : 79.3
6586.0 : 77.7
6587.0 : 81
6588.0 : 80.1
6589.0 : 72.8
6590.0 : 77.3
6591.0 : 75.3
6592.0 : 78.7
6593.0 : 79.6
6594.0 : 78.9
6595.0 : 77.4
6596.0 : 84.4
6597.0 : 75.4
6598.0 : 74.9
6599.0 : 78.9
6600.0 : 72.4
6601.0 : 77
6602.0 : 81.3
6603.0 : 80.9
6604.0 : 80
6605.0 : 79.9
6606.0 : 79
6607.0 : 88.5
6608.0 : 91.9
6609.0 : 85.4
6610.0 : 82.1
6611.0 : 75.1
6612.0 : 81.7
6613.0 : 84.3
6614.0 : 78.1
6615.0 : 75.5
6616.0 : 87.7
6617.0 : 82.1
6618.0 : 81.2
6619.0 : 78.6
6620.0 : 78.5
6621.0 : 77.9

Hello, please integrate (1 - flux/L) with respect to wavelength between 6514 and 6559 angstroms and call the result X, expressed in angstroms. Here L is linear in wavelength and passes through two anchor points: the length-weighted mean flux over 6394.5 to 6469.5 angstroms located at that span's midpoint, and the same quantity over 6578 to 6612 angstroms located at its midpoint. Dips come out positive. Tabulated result 4.9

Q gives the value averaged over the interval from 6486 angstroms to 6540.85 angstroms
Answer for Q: 77.5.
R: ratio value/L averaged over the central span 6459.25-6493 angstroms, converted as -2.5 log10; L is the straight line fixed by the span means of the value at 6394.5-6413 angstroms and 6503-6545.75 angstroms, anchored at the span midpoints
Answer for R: 0.02 mag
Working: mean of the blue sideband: 83.7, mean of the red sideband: 76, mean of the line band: 77.7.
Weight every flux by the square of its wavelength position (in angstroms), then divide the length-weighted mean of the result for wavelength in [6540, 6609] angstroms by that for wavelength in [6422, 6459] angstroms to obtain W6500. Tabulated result 0.93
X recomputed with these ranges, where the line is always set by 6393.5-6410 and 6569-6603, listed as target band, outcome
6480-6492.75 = 0.7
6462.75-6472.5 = 0.4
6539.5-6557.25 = 3.6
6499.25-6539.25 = 1.0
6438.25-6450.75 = 0.4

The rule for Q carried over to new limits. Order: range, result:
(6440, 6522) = 78.7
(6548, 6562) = 62.3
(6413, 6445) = 82.1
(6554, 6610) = 75.9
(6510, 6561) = 71.6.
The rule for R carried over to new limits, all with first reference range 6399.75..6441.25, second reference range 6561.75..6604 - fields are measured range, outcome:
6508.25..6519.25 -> 0.016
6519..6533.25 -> -0.018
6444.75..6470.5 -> 0.010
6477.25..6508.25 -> 0.035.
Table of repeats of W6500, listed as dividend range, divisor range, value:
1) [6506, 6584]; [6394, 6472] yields 0.92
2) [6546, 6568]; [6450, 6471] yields 0.84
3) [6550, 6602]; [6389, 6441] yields 0.93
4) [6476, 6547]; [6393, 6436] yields 0.94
